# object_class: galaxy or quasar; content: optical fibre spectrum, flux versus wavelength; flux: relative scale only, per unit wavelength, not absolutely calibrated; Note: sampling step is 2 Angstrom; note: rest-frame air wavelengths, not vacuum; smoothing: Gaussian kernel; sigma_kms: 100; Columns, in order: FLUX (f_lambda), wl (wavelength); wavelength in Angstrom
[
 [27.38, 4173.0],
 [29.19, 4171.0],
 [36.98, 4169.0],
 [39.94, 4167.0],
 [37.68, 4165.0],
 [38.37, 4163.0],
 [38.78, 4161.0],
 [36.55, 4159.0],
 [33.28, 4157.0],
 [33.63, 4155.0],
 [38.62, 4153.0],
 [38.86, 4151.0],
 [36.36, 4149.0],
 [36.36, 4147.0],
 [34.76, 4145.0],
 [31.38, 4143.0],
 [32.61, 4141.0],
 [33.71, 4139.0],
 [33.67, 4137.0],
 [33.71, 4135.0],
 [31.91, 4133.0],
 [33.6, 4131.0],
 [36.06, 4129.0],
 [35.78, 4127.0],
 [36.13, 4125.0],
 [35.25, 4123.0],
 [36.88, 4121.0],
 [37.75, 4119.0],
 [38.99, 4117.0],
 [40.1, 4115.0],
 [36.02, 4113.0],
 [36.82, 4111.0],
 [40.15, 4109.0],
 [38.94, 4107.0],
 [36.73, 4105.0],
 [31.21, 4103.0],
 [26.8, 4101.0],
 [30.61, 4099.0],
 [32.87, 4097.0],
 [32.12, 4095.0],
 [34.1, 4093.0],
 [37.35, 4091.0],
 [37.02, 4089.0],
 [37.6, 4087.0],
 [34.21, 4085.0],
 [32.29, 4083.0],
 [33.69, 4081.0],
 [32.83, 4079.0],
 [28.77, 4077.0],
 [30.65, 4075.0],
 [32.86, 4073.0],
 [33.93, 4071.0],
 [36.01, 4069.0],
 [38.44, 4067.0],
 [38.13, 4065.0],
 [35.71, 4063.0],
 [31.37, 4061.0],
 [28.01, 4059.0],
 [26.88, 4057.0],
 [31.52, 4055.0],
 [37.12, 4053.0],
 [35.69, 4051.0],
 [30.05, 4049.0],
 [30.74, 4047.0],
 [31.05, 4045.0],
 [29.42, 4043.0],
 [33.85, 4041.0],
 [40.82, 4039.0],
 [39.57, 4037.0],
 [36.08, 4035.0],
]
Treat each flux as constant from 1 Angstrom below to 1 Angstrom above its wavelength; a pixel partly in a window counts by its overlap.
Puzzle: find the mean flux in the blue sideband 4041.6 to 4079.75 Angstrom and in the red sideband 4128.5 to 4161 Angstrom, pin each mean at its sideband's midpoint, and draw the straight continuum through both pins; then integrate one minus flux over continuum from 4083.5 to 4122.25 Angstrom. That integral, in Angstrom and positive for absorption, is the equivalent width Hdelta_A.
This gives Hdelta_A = -2.1 Angstrom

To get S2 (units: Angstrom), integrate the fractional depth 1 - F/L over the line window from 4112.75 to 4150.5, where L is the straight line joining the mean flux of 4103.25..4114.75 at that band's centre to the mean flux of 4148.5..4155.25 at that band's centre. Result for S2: 2.0 Angstrom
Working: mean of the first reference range 37.5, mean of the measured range 35.4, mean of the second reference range 37.3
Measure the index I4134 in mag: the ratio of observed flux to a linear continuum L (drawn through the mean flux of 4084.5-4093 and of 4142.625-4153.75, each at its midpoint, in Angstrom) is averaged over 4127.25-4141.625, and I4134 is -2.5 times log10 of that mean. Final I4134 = 0.08 mag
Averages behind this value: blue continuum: 36.4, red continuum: 36.3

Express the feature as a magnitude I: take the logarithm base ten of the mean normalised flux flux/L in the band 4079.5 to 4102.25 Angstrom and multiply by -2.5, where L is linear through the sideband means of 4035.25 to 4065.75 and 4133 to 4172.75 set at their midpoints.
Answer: 0.02 mag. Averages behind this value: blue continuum 33.4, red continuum 35.3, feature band 33.5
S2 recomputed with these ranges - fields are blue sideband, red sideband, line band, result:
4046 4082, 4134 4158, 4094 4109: 0.2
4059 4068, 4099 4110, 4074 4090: 0.6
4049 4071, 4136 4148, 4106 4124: -2.2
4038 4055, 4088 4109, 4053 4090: 0.4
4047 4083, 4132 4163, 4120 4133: -0.3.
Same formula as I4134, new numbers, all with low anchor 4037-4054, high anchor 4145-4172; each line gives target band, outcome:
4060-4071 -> -0.04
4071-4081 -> 0.09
